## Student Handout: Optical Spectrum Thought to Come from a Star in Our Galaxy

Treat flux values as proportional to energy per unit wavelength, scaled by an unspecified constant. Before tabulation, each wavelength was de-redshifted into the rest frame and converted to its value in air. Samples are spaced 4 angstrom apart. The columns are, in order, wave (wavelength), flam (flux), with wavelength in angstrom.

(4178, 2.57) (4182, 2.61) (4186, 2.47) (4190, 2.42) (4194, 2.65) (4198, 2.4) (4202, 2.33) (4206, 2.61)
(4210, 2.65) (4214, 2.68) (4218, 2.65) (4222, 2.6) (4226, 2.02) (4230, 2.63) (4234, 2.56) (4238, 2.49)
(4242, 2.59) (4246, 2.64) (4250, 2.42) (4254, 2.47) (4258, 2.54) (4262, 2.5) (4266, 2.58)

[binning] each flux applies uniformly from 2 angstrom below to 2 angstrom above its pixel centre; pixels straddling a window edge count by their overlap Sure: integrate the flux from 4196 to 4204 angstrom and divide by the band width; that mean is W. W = 2.37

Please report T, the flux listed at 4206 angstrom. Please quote 2.61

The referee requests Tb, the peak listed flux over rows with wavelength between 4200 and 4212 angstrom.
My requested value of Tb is 2.65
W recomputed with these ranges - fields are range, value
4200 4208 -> 2.47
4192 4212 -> 2.53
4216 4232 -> 2.48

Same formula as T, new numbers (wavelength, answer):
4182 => 2.61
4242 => 2.59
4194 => 2.65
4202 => 2.33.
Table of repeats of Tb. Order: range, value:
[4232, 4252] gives 2.64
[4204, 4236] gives 2.68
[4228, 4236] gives 2.63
